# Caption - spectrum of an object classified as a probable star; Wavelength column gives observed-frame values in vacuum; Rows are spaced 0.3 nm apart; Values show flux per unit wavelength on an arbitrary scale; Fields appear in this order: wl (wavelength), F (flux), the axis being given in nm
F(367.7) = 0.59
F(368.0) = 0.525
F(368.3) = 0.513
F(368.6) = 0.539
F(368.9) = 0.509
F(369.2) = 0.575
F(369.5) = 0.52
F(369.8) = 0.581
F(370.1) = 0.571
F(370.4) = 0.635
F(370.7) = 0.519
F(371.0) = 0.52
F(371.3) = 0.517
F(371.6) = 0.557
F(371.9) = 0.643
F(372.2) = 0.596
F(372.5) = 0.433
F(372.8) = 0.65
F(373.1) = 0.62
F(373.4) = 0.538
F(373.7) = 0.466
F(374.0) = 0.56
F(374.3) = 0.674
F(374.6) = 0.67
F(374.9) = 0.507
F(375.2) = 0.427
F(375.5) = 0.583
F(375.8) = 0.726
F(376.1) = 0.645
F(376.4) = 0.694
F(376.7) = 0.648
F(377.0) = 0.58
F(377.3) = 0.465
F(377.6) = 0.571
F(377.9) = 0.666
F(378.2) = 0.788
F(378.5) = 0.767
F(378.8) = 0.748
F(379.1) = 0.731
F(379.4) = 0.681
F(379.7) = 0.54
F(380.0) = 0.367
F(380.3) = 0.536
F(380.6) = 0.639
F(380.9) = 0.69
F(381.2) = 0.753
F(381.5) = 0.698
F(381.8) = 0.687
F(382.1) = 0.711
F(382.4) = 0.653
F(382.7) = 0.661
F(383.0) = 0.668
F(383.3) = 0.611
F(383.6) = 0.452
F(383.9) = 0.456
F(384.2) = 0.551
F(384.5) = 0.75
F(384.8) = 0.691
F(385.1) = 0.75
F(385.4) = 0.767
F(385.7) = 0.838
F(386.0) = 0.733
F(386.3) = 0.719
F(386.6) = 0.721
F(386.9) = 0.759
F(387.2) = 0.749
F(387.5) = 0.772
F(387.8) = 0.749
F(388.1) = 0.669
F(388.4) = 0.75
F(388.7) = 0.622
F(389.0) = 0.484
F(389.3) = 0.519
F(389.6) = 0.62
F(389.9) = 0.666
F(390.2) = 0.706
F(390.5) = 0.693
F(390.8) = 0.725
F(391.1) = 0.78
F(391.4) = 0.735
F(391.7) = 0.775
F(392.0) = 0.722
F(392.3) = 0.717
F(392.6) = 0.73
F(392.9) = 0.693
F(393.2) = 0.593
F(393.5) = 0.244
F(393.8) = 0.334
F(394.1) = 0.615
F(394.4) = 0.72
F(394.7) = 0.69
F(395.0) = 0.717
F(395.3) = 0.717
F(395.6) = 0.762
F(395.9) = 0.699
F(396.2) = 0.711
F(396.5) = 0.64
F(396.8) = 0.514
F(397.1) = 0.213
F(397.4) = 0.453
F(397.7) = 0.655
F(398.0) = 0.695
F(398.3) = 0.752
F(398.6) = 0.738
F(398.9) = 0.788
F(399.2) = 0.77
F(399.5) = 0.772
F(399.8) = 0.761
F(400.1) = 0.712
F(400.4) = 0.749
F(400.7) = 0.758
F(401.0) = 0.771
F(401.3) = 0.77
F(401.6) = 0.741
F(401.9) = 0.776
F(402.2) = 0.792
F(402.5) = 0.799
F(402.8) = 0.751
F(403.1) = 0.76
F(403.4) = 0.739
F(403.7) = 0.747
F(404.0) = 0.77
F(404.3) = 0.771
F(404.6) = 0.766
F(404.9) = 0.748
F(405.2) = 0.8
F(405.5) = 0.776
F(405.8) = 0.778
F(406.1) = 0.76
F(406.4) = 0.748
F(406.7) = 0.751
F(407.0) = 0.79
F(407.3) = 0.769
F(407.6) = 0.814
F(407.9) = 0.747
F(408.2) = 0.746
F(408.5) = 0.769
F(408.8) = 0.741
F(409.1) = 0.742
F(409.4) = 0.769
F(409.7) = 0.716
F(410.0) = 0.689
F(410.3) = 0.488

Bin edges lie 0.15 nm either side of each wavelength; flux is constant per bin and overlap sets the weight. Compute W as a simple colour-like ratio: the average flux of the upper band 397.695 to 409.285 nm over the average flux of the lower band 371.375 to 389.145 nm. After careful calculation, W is 1.19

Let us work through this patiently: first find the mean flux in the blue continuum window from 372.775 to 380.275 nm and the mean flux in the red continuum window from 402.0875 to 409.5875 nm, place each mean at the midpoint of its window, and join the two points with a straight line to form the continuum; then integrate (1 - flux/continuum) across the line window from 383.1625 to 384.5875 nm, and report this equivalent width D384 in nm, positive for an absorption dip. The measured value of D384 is 0.21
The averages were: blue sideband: 0.611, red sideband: 0.765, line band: 0.555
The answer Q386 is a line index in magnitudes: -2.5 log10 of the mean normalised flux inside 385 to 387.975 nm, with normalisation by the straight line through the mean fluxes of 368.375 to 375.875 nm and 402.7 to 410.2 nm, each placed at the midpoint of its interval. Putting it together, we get -0.17 mag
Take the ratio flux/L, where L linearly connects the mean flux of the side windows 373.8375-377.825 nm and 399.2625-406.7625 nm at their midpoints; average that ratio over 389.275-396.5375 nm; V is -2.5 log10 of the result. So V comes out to 0.06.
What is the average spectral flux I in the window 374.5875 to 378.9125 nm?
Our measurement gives 0.63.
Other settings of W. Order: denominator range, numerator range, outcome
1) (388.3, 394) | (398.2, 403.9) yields 1.20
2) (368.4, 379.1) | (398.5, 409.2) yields 1.29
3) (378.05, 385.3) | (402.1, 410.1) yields 1.17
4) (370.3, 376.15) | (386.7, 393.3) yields 1.21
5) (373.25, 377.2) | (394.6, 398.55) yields 1.07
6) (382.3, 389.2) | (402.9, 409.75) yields 1.13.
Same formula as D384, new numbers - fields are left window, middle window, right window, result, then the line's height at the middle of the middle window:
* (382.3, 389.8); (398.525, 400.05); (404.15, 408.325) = -0.06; 0.734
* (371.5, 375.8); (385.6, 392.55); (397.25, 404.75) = -0.39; 0.668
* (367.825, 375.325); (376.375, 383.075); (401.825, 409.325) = -0.47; 0.606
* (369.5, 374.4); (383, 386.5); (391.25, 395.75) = -0.28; 0.616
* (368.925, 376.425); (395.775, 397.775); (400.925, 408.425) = 0.47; 0.719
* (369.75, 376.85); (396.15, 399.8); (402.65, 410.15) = 0.36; 0.714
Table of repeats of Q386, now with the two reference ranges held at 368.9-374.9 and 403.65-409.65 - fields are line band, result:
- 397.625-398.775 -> 0.00 mag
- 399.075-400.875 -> -0.04 mag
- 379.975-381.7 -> -0.03 mag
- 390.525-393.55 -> -0.01 mag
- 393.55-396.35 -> 0.08 mag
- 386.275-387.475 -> -0.14 mag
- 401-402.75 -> -0.05 mag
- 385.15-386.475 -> -0.18 mag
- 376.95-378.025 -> 0.06 mag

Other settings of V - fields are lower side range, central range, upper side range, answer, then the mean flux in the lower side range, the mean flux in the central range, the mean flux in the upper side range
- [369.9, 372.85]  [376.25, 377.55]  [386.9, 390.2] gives 0.00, 0.561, 0.595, 0.667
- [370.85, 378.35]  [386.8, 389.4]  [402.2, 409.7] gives -0.02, 0.59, 0.676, 0.764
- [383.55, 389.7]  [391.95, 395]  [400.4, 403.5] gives 0.18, 0.676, 0.607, 0.765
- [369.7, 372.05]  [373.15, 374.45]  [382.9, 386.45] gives 0.05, 0.568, 0.564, 0.665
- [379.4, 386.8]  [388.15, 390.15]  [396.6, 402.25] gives 0.08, 0.653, 0.618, 0.691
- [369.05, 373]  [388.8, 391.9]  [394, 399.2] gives -0.06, 0.564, 0.67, 0.655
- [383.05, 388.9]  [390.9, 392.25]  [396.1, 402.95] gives -0.09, 0.688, 0.749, 0.699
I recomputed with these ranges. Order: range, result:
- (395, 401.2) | 0.683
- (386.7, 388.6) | 0.738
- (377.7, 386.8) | 0.667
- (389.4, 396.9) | 0.661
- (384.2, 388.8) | 0.731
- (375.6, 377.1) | 0.659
